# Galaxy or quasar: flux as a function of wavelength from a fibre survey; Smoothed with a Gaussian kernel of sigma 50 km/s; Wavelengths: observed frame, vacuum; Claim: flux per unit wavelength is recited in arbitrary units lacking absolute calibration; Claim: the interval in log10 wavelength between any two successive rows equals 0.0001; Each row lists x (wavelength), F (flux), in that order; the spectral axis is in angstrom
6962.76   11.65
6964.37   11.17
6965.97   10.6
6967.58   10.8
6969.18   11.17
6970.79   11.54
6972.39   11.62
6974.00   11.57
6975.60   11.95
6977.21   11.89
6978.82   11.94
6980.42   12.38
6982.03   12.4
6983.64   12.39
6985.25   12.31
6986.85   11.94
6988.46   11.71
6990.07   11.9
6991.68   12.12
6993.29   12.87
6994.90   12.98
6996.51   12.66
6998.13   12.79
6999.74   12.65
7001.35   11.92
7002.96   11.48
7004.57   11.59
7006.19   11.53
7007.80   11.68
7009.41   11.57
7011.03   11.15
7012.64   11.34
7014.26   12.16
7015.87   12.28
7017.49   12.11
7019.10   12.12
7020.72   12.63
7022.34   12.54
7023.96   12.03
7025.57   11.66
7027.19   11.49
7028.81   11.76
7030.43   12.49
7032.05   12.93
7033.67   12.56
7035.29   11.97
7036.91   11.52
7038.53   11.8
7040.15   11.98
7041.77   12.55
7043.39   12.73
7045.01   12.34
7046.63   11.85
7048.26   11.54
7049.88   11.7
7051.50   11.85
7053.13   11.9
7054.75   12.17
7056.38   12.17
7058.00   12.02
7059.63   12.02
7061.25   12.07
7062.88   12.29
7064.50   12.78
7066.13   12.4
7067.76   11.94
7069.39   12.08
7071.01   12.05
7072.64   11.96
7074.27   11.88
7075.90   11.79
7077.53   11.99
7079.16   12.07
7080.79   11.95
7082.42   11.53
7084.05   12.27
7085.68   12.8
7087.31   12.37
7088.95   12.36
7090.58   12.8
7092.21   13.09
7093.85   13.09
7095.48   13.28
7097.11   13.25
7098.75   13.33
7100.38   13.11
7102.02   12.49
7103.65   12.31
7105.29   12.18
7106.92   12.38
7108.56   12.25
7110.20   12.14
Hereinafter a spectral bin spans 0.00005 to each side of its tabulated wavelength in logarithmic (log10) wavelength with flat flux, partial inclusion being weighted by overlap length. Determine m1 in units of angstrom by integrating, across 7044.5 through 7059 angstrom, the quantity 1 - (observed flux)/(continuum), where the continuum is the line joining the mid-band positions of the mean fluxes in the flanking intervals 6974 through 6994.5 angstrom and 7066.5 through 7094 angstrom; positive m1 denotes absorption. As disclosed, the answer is 0.3 angstrom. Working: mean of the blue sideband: 12.1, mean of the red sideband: 12.2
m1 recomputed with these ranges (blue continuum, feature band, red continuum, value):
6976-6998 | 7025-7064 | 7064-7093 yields 0.6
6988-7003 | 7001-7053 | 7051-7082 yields 1.1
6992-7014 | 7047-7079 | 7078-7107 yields 1.0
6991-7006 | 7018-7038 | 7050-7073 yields 0.1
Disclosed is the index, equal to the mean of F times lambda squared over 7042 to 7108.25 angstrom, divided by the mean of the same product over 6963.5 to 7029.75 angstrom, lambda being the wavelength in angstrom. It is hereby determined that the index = 1.1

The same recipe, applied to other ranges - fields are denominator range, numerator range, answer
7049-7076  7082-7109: 1.06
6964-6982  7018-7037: 1.07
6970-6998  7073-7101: 1.06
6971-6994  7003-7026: 0.99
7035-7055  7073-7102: 1.06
